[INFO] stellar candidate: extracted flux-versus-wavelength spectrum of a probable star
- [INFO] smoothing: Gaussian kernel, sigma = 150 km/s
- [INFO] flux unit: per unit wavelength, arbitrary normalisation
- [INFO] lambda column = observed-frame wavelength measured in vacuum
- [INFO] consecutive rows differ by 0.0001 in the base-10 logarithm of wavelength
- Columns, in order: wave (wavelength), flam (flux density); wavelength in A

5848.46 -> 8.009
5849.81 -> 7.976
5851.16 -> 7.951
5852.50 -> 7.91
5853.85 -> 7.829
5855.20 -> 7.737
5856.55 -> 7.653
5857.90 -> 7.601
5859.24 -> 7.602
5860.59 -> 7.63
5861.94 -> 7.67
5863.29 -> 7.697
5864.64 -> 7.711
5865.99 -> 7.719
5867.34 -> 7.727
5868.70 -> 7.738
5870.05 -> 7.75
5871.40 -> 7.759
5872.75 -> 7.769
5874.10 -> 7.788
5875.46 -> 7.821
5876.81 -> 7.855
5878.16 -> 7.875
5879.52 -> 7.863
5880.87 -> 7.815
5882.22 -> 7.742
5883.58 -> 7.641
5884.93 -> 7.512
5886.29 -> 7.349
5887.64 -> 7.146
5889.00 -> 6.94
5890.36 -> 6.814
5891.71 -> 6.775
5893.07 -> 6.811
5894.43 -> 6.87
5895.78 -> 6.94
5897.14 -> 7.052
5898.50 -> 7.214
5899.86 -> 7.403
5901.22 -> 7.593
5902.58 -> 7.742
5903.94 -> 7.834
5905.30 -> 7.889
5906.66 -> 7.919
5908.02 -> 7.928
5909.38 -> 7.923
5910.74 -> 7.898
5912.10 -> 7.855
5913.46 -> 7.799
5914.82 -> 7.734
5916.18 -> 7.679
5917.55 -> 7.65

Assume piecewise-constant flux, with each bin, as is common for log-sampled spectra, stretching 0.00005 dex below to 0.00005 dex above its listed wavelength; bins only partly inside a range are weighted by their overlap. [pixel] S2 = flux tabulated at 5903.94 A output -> 7.834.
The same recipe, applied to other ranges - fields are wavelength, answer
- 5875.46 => 7.821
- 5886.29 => 7.349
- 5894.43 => 6.87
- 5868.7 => 7.738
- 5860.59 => 7.63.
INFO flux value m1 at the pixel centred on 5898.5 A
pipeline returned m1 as 7.214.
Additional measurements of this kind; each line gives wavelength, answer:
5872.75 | 7.769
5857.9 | 7.601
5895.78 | 6.94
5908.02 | 7.928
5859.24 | 7.602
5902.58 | 7.742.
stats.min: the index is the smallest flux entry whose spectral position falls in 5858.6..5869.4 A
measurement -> 7.602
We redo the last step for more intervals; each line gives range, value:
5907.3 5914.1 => 7.799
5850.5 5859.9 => 7.601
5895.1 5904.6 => 6.94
